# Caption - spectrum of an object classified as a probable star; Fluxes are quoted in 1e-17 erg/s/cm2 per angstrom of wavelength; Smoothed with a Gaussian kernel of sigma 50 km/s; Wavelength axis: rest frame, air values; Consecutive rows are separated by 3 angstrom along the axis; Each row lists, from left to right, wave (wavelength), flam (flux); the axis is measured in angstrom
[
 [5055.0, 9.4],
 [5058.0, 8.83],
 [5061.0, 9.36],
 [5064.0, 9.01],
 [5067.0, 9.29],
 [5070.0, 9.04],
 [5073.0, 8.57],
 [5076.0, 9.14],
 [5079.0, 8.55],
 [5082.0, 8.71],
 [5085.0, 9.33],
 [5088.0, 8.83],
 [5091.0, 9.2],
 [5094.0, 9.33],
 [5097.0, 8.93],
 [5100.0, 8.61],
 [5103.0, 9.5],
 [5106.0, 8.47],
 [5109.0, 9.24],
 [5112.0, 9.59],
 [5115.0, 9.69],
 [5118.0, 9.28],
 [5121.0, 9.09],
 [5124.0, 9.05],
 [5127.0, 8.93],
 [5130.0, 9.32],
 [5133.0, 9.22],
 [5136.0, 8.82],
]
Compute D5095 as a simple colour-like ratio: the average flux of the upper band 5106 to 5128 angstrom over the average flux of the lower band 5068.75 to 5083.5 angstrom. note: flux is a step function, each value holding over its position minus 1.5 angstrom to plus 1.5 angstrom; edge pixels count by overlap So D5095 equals 1.0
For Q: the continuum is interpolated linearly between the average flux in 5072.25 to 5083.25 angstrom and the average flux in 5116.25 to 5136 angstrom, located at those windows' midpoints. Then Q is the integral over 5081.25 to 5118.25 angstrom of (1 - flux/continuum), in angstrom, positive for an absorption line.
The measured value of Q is -0.9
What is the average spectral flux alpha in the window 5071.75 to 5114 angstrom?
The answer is 9.01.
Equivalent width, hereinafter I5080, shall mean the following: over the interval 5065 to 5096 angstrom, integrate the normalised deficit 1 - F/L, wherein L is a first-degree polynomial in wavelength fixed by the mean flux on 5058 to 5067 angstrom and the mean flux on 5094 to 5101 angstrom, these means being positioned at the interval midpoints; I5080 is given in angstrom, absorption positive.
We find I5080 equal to 0.1 angstrom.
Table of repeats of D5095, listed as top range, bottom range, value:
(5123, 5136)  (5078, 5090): 1.02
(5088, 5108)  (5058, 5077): 0.99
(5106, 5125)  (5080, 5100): 1.03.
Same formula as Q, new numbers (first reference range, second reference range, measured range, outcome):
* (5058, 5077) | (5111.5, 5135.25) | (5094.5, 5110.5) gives 0.3 angstrom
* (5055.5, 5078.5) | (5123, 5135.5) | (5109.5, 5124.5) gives -0.4 angstrom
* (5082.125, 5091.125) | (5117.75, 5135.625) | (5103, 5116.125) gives -0.3 angstrom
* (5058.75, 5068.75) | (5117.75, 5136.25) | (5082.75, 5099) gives 0.1 angstrom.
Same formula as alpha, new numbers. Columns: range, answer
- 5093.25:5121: 9.17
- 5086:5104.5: 9.07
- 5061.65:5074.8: 9.01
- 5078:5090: 8.88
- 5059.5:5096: 9.03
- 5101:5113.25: 9.17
